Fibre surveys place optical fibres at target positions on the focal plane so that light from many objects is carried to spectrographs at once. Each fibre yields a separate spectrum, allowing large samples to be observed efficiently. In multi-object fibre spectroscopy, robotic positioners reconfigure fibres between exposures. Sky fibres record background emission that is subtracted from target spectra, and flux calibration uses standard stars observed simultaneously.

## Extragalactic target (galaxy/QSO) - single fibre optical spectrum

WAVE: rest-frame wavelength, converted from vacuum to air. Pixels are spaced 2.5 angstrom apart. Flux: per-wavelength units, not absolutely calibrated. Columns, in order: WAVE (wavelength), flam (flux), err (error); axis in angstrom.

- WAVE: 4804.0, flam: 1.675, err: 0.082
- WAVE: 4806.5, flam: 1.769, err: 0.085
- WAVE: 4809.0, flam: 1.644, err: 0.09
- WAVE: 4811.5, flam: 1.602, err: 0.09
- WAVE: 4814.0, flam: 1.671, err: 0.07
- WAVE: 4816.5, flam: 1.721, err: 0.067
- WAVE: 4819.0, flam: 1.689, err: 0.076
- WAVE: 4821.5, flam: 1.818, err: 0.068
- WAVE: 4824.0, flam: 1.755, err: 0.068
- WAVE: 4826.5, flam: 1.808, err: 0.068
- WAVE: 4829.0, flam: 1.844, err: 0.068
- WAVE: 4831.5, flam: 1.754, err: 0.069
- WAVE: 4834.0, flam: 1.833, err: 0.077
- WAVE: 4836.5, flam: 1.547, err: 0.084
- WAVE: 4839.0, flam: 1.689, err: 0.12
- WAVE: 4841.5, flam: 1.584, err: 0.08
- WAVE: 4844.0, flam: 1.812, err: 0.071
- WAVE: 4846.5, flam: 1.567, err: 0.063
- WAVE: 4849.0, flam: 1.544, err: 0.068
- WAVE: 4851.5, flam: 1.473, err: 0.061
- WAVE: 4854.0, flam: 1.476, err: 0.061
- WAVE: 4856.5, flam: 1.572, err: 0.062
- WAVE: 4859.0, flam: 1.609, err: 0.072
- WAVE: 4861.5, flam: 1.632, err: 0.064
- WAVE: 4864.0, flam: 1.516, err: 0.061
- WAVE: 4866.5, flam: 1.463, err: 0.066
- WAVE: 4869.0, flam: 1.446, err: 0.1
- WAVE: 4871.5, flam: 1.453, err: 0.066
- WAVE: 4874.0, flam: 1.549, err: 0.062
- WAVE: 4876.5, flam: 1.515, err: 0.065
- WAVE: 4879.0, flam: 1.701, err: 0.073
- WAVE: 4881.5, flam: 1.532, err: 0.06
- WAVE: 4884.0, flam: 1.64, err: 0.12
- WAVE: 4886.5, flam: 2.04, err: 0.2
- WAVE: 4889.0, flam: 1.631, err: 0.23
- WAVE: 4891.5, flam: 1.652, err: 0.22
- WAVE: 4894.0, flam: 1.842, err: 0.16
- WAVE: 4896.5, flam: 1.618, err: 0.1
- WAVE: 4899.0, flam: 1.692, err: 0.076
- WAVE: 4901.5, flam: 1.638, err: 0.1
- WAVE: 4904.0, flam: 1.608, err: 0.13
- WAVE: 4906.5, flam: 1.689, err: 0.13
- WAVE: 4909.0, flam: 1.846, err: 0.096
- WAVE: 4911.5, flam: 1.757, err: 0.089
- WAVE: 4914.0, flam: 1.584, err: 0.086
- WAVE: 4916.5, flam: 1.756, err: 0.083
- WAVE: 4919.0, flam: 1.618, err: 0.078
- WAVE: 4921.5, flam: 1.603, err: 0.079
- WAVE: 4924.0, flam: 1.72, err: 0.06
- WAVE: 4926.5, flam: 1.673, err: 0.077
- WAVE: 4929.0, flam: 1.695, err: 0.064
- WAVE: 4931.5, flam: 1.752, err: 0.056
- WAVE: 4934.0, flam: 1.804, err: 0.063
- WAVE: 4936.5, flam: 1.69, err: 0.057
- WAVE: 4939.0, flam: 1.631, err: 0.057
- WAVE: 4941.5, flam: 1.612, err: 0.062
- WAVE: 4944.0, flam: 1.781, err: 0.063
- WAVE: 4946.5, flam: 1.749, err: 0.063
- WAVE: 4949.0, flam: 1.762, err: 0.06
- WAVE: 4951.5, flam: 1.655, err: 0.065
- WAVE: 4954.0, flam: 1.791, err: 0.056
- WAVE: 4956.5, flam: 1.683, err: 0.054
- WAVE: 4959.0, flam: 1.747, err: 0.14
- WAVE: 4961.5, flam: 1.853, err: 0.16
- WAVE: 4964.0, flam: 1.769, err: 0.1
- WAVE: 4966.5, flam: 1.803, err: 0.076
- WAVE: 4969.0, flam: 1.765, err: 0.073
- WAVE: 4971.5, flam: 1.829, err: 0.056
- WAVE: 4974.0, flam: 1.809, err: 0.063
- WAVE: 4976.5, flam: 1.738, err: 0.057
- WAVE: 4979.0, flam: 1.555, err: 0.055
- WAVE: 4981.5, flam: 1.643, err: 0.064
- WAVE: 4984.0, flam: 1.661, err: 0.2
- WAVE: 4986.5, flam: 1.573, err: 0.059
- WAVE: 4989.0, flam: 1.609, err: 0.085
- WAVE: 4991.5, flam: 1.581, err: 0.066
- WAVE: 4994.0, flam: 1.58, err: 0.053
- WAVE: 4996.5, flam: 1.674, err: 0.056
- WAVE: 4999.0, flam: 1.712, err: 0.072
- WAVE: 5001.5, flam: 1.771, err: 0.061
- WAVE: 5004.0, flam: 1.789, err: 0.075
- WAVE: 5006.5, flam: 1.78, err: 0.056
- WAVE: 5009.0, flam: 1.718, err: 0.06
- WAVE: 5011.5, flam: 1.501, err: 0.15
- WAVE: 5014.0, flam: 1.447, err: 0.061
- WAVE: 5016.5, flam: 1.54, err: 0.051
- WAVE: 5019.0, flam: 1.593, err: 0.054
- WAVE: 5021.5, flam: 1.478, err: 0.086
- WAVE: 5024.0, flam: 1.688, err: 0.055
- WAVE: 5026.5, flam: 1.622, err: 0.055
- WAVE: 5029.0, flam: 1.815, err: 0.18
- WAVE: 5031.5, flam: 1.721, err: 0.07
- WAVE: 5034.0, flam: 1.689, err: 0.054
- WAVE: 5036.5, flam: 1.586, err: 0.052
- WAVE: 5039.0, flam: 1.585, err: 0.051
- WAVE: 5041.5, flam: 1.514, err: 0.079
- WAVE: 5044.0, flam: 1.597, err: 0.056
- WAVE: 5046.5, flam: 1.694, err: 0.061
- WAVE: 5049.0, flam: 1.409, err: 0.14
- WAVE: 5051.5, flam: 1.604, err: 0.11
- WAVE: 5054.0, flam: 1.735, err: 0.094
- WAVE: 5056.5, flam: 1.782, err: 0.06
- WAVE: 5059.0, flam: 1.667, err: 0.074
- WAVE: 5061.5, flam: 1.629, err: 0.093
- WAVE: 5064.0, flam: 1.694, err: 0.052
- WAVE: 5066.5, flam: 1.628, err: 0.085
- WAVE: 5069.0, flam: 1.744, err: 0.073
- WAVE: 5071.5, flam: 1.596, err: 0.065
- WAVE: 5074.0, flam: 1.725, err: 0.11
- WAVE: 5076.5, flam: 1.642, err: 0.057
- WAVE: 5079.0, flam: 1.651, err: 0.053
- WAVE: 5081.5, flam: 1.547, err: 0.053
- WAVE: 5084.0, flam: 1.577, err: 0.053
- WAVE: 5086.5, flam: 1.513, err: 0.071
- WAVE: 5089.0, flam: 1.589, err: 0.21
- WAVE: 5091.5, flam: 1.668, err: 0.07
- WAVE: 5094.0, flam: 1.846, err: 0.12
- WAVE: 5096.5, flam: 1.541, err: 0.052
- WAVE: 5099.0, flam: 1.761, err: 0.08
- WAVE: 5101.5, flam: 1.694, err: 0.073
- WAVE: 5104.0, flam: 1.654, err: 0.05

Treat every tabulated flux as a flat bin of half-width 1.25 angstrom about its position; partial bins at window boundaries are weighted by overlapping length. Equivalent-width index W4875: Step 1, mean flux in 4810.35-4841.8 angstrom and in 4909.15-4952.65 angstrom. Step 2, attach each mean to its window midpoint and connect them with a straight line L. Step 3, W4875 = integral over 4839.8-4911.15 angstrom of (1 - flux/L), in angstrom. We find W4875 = 3.7 angstrom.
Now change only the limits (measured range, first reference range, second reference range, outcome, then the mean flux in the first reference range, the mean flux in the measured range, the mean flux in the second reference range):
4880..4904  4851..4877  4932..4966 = -1.6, 1.52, 1.69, 1.73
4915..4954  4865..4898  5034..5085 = -1.9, 1.62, 1.7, 1.63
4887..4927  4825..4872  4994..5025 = -1.6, 1.61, 1.69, 1.64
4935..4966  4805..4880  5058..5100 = -1.7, 1.64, 1.73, 1.65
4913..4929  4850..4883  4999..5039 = -0.9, 1.53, 1.66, 1.65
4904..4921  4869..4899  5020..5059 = -0.5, 1.65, 1.7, 1.64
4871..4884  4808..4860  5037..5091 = 0.7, 1.67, 1.56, 1.62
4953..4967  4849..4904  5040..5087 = -1.4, 1.6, 1.77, 1.63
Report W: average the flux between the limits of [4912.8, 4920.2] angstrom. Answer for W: 1.65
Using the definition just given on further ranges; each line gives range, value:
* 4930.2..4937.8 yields 1.75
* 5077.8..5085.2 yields 1.59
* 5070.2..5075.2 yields 1.66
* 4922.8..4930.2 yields 1.7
